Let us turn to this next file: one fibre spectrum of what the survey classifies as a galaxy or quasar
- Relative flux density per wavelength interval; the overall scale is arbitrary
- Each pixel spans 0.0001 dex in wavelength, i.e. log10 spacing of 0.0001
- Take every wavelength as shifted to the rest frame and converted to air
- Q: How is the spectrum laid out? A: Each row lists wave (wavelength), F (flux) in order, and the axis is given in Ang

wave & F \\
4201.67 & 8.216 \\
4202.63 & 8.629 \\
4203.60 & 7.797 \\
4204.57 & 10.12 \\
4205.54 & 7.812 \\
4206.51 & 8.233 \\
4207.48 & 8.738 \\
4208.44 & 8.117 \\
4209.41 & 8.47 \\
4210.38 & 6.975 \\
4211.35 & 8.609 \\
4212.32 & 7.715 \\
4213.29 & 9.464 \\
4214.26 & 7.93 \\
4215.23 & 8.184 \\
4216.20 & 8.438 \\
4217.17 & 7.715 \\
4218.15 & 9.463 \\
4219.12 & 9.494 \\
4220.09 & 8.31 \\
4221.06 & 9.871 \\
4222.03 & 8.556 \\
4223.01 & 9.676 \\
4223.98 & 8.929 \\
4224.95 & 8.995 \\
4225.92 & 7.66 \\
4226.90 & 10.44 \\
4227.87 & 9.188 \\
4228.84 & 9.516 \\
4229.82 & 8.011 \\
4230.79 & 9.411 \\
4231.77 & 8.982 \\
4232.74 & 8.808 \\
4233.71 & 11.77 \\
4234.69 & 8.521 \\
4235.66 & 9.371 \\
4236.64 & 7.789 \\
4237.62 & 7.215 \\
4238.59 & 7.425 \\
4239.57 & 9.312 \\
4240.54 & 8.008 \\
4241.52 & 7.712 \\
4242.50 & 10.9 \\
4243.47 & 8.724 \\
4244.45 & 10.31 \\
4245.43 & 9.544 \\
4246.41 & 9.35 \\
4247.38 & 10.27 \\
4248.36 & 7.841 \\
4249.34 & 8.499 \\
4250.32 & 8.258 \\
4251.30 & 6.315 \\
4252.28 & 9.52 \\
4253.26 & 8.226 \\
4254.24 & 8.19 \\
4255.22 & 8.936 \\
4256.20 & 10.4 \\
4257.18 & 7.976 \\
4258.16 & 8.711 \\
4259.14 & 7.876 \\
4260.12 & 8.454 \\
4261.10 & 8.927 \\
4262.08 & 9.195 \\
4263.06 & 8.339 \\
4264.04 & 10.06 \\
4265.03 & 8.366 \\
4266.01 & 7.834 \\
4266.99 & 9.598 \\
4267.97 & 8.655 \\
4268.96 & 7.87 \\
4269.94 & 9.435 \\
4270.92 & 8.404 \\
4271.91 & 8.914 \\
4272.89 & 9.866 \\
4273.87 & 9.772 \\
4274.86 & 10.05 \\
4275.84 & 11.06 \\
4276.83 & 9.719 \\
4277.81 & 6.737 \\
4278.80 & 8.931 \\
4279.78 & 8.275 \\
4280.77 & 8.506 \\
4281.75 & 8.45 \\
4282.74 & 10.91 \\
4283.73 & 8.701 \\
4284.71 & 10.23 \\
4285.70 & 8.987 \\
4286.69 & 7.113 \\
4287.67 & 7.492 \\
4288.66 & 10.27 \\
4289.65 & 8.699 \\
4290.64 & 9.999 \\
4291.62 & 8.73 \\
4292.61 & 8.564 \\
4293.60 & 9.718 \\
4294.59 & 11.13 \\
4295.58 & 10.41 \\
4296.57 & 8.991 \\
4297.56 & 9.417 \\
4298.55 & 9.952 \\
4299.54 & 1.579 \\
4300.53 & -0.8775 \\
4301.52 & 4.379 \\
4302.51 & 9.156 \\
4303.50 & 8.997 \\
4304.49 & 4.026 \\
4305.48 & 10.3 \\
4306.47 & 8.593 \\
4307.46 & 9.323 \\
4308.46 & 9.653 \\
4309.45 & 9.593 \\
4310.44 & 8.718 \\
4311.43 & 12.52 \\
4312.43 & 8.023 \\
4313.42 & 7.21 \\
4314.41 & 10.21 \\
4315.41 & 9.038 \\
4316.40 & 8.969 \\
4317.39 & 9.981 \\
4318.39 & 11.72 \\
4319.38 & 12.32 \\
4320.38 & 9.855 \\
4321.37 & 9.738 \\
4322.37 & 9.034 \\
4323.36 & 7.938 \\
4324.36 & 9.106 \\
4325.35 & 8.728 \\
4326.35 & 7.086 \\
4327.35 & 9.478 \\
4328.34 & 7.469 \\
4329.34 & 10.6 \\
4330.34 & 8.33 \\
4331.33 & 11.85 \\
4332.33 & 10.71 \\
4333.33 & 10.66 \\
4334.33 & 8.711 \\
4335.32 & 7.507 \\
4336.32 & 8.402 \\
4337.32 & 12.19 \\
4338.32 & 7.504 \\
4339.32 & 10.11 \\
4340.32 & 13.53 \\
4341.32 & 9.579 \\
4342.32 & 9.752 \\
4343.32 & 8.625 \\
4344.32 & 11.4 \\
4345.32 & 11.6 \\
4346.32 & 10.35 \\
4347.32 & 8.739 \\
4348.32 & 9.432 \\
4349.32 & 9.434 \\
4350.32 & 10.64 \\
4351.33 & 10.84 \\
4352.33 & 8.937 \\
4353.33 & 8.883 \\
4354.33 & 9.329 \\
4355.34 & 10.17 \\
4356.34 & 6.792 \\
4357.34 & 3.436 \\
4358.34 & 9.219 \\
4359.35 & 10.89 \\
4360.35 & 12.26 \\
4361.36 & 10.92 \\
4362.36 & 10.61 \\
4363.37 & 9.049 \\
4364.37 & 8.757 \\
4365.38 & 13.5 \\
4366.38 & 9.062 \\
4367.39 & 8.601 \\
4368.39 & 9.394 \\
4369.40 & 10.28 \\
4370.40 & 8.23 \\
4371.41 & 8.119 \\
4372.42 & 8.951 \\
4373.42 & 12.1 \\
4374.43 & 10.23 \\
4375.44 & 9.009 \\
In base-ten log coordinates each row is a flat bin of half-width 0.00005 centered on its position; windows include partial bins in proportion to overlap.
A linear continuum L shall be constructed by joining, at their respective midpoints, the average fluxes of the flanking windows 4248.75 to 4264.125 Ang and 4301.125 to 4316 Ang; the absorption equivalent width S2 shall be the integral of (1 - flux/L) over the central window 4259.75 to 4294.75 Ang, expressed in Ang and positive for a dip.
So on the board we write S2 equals -1.7 Ang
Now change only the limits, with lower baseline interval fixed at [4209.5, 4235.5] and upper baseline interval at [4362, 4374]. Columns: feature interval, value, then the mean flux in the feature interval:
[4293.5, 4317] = 2.7 Ang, 8.28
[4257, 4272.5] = 0.7 Ang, 8.69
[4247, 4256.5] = 0.5 Ang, 8.58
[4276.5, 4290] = 0.7 Ang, 8.78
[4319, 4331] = 0.4 Ang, 9.15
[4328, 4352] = -0.9 Ang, 9.92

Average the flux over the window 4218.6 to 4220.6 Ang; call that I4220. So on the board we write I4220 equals 8.95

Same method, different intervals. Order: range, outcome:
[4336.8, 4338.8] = 9.84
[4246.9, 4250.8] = 8.7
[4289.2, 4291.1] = 9.34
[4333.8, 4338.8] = 8.88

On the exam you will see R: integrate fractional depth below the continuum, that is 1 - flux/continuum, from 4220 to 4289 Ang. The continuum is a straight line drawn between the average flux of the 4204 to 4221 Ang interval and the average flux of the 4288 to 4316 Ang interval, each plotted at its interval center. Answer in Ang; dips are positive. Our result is -3.6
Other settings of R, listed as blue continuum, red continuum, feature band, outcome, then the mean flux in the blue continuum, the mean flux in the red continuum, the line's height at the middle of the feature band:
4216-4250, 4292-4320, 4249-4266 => 0.5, 8.97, 8.63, 8.86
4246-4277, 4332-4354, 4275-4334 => 3.2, 8.89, 9.88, 9.41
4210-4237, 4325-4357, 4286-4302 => 2.5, 8.86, 9.58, 9.29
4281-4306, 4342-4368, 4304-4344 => -2.2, 8.22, 9.66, 8.93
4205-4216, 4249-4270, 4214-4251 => -2.2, 8.22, 8.6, 8.39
